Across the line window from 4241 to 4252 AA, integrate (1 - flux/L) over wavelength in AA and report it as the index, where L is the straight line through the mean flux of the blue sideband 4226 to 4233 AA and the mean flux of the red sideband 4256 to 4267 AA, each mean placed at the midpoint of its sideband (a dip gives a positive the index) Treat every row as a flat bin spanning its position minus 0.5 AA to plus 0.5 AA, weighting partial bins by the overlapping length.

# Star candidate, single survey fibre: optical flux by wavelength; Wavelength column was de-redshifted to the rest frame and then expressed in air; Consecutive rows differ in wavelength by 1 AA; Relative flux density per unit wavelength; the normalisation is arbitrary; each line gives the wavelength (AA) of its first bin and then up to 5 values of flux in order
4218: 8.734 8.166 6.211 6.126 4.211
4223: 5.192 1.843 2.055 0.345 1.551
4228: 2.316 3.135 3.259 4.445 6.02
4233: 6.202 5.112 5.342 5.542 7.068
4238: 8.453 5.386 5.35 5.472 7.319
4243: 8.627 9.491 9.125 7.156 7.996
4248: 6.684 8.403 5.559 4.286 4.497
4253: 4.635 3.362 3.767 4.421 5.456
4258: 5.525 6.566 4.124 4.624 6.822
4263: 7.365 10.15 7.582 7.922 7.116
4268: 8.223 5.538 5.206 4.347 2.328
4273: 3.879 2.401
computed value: -4.9 AA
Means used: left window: 3.43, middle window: 7.24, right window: 6.54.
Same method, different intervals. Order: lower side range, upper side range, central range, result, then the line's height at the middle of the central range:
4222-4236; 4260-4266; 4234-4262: -3.5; 5.59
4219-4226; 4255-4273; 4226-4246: -3.1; 4.82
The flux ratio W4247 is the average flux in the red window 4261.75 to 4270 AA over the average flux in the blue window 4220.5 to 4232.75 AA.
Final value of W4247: 2.2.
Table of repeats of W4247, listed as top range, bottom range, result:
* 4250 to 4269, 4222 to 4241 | 1.34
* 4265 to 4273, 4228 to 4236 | 1.24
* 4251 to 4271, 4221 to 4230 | 2.08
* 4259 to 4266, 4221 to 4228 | 2.47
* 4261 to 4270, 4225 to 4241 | 1.59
